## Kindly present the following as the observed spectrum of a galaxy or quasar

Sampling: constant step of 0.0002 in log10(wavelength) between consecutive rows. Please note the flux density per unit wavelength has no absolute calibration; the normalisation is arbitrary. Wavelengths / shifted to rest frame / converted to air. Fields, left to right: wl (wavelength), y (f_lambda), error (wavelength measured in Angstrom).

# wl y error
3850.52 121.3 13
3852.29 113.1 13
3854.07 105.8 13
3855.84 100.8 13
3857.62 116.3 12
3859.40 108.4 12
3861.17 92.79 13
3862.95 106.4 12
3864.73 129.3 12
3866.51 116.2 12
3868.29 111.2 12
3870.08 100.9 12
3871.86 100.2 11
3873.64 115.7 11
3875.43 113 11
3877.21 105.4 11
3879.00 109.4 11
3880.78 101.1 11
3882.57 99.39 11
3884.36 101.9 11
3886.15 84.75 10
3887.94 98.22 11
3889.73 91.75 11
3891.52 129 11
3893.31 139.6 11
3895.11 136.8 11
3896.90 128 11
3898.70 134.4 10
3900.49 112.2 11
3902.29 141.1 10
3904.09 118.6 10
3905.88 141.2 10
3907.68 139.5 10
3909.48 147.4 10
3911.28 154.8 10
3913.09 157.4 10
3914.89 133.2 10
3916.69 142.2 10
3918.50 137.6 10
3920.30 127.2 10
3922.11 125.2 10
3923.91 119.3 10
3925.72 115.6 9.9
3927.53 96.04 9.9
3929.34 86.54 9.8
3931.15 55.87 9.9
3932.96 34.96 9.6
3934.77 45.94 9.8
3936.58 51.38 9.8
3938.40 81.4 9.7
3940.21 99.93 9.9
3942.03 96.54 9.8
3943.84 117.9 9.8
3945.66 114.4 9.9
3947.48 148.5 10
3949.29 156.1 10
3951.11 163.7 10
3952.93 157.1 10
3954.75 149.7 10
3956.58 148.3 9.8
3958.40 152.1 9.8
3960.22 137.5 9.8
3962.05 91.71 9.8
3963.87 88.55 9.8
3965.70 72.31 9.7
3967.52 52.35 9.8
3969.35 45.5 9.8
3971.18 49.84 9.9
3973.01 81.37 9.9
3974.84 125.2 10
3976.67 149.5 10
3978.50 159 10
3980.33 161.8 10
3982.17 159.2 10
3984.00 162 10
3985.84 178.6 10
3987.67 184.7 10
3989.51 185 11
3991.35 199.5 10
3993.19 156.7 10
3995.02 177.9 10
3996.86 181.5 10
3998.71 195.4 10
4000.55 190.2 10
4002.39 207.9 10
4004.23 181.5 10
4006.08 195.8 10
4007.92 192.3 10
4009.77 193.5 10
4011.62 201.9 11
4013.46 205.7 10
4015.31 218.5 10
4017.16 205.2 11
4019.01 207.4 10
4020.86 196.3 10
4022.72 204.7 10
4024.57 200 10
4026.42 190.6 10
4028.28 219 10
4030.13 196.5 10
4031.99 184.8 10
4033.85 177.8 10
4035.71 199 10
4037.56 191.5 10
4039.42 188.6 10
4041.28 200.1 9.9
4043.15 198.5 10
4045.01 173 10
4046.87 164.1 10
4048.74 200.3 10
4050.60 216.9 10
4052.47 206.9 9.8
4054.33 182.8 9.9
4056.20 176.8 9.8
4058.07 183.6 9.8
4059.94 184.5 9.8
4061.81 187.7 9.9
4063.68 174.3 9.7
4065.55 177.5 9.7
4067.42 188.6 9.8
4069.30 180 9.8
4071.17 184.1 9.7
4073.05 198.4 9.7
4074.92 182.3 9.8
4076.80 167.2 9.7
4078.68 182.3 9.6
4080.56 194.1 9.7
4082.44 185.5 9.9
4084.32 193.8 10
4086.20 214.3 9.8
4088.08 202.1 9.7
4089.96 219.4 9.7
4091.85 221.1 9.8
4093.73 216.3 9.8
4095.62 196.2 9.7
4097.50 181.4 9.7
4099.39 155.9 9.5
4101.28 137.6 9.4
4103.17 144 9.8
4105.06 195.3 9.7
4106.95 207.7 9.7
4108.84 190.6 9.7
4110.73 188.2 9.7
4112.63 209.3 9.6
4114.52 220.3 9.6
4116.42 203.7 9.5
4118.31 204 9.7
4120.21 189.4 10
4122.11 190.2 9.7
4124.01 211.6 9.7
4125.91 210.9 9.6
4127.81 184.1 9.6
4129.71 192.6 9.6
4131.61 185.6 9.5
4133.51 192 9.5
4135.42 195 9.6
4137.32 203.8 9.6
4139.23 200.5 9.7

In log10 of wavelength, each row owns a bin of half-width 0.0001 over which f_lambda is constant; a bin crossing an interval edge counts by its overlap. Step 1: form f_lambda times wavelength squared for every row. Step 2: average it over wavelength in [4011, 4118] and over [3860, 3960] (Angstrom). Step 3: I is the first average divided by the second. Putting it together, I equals 1.8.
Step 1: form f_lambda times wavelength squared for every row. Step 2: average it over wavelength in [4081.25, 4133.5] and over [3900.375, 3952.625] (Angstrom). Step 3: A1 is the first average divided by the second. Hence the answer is 1.83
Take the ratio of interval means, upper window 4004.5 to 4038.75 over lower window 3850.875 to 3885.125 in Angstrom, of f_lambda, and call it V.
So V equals 1.84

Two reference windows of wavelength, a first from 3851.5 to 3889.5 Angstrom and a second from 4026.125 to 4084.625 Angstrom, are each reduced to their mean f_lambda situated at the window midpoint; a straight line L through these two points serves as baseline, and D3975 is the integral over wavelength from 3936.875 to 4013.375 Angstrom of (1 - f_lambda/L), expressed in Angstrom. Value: 4.5 Angstrom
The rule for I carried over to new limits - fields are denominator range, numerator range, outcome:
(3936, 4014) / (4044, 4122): 1.38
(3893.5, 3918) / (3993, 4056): 1.50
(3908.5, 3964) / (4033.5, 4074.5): 1.70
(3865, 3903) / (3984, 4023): 1.81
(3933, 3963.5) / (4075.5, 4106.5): 1.73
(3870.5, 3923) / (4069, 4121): 1.72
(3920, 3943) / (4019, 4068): 2.34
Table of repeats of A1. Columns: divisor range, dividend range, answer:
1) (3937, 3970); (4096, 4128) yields 1.79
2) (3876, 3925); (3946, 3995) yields 1.13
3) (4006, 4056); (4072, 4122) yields 1.01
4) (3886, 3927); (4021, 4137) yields 1.62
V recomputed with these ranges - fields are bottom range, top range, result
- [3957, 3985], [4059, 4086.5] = 1.64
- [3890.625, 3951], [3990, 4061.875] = 1.64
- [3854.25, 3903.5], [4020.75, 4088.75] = 1.70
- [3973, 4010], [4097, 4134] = 1.09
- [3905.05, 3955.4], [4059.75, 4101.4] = 1.61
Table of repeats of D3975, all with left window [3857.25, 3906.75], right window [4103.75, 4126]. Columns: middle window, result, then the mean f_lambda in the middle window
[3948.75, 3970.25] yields 3.72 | 117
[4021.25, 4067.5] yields -4.50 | 191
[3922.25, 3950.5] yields 8.00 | 96.3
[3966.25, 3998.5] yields 2.09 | 142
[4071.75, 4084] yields 0.08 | 185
